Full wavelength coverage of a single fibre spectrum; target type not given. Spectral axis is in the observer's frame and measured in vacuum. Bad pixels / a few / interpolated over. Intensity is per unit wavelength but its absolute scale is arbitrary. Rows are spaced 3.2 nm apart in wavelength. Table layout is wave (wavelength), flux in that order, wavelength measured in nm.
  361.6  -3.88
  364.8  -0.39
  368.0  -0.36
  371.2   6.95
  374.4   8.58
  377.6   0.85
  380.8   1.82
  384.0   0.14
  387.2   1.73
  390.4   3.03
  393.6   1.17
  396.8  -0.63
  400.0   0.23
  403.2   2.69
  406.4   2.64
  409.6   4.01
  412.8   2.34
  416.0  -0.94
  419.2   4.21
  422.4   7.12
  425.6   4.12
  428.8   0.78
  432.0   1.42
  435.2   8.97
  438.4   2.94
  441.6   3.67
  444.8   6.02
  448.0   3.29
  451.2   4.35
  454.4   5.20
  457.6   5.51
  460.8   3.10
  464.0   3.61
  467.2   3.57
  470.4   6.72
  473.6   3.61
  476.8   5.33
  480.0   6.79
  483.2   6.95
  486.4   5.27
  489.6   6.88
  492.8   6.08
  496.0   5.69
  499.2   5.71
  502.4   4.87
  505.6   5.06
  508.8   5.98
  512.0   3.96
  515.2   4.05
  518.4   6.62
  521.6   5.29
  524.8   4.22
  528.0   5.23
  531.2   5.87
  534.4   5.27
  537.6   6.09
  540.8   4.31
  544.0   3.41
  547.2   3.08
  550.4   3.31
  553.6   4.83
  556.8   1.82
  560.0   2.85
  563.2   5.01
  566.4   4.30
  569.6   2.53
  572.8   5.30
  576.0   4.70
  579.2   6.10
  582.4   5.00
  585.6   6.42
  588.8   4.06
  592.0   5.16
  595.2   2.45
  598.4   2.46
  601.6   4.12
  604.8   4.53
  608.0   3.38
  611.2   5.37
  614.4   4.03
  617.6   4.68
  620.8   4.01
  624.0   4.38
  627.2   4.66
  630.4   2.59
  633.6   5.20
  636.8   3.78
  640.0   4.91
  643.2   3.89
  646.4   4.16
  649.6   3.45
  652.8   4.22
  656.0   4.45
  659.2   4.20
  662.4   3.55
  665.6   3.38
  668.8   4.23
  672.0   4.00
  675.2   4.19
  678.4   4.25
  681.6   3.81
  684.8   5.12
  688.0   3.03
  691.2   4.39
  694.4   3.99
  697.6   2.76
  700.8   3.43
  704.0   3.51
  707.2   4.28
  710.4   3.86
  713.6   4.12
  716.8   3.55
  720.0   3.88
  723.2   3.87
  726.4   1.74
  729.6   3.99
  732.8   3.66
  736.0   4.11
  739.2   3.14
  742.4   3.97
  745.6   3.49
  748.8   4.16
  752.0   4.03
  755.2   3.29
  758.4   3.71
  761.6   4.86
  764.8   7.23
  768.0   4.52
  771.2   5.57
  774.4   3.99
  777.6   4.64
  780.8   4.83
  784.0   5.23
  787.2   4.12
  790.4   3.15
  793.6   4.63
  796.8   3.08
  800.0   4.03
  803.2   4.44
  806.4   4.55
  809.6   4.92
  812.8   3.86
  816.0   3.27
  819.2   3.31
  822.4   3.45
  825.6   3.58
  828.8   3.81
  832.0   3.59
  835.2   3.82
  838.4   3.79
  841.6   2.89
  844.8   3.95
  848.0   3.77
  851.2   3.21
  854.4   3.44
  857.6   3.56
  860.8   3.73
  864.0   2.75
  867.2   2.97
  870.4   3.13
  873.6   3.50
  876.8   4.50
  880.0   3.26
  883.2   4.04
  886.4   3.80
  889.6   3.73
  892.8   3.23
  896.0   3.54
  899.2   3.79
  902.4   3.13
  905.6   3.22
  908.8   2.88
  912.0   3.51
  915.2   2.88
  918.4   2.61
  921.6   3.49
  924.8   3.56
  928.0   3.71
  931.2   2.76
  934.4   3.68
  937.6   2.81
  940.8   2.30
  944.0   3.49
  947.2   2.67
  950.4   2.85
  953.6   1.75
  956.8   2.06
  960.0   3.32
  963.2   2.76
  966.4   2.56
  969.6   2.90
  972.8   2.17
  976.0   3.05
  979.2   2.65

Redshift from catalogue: 0.165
